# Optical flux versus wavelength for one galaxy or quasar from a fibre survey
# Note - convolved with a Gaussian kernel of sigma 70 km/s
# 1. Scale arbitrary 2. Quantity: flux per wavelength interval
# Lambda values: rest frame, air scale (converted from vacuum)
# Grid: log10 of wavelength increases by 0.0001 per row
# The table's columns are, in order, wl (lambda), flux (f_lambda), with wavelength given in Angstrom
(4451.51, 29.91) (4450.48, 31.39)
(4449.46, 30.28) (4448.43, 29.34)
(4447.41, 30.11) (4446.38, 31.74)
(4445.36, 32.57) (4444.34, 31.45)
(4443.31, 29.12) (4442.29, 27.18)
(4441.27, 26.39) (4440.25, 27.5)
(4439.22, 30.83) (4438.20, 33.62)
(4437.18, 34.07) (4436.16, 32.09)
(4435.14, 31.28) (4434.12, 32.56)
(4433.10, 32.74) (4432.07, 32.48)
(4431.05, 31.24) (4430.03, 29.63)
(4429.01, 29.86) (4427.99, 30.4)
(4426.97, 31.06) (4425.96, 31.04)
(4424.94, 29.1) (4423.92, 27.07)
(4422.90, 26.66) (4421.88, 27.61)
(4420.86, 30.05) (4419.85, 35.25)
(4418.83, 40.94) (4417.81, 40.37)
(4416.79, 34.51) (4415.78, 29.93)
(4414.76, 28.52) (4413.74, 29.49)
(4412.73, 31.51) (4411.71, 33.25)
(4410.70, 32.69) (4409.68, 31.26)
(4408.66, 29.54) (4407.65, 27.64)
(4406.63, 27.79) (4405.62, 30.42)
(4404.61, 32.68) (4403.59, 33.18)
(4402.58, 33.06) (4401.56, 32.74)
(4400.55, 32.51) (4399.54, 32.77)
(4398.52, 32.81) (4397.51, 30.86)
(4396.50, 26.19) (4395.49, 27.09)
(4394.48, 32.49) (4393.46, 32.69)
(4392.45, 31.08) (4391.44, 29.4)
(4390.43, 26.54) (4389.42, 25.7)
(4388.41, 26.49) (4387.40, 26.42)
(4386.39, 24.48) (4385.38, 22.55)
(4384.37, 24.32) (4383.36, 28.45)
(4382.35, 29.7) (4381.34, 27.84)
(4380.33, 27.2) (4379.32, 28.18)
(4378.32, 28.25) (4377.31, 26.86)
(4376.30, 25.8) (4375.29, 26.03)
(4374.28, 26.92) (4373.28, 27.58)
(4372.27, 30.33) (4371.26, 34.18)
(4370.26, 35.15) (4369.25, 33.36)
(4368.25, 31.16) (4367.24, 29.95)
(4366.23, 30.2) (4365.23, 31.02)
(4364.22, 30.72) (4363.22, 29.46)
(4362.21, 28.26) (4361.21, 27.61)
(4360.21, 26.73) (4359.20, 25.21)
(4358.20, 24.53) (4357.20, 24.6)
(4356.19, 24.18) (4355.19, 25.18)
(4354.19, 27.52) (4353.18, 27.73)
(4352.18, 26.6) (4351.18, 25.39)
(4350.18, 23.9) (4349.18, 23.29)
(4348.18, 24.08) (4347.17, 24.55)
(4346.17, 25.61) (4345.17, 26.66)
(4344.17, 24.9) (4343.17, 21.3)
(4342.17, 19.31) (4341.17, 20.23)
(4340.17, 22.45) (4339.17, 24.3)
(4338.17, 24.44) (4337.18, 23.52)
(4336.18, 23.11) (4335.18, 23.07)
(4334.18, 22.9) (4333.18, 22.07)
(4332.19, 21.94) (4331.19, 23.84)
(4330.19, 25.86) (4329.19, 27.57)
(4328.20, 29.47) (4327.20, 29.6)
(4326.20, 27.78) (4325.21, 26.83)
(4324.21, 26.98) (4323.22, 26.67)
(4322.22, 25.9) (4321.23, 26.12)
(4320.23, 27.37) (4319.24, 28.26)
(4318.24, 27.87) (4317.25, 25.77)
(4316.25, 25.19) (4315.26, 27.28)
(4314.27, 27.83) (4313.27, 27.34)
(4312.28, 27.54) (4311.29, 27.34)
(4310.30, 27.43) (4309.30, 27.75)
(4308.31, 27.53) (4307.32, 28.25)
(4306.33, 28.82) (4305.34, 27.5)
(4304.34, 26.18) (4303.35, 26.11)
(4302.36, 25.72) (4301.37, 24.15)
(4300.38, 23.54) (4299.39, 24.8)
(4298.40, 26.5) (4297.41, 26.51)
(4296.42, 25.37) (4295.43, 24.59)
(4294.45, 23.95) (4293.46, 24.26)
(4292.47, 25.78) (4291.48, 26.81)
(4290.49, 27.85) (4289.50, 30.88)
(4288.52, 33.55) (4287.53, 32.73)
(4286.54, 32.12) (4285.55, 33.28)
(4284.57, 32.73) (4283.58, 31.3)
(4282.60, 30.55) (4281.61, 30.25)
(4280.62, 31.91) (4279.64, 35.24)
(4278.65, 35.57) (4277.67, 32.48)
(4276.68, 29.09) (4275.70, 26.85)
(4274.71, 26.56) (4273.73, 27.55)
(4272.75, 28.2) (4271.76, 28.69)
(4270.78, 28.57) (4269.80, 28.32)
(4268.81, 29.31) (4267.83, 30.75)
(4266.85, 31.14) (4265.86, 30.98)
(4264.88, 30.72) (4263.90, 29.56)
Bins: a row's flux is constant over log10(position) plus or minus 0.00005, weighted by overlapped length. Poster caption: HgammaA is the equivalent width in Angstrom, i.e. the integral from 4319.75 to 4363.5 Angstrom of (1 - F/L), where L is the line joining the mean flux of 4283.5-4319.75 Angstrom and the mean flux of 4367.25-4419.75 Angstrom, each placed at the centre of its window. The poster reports 5.28 Angstrom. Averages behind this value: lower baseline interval 27.5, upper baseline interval 30.1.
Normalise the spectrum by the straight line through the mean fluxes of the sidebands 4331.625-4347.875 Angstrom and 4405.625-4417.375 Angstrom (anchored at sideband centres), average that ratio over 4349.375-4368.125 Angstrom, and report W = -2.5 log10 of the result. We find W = -0.084 mag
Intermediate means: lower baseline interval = 23.2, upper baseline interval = 30.6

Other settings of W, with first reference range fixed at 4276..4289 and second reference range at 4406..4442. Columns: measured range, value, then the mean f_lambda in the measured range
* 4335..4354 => 0.30 mag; 24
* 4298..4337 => 0.21 mag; 26.3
